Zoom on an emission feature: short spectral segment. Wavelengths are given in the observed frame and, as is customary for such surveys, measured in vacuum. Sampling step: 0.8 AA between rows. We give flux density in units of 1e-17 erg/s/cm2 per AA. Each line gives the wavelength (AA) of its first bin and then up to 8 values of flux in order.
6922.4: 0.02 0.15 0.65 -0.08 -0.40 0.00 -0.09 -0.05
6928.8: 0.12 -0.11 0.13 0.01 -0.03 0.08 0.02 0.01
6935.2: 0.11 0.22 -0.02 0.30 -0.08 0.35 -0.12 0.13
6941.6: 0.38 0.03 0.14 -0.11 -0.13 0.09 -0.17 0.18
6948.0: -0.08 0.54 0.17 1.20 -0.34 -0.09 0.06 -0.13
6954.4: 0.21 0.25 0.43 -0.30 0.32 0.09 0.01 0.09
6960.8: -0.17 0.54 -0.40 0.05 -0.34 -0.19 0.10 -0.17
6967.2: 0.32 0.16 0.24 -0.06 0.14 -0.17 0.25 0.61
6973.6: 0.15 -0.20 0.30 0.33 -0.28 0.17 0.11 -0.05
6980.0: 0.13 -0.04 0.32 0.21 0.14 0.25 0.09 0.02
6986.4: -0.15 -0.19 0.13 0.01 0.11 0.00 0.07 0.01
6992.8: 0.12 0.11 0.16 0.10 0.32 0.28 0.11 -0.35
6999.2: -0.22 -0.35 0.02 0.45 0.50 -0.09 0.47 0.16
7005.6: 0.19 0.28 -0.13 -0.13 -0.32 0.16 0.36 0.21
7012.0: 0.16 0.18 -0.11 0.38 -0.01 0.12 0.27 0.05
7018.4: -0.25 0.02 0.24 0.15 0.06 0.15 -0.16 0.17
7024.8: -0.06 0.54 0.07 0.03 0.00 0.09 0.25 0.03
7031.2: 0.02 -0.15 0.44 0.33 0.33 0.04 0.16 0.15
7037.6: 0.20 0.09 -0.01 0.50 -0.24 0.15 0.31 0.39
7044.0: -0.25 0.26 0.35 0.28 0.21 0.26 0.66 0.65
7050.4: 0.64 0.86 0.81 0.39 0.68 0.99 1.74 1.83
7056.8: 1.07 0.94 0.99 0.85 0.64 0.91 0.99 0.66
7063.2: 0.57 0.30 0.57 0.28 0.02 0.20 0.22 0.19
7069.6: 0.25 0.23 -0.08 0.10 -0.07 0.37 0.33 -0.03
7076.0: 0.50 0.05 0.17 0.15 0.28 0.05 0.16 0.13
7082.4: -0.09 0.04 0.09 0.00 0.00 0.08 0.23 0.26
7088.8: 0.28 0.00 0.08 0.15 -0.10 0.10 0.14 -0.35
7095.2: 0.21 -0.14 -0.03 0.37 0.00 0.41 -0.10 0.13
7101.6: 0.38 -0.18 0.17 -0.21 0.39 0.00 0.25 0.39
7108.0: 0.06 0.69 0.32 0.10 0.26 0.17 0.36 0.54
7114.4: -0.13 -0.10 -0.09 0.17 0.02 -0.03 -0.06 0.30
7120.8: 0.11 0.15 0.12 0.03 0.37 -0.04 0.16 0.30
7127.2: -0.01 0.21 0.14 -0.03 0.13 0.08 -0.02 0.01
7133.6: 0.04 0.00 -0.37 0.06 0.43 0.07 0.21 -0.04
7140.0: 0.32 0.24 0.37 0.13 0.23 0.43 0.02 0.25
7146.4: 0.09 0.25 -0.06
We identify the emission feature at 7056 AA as [O II]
